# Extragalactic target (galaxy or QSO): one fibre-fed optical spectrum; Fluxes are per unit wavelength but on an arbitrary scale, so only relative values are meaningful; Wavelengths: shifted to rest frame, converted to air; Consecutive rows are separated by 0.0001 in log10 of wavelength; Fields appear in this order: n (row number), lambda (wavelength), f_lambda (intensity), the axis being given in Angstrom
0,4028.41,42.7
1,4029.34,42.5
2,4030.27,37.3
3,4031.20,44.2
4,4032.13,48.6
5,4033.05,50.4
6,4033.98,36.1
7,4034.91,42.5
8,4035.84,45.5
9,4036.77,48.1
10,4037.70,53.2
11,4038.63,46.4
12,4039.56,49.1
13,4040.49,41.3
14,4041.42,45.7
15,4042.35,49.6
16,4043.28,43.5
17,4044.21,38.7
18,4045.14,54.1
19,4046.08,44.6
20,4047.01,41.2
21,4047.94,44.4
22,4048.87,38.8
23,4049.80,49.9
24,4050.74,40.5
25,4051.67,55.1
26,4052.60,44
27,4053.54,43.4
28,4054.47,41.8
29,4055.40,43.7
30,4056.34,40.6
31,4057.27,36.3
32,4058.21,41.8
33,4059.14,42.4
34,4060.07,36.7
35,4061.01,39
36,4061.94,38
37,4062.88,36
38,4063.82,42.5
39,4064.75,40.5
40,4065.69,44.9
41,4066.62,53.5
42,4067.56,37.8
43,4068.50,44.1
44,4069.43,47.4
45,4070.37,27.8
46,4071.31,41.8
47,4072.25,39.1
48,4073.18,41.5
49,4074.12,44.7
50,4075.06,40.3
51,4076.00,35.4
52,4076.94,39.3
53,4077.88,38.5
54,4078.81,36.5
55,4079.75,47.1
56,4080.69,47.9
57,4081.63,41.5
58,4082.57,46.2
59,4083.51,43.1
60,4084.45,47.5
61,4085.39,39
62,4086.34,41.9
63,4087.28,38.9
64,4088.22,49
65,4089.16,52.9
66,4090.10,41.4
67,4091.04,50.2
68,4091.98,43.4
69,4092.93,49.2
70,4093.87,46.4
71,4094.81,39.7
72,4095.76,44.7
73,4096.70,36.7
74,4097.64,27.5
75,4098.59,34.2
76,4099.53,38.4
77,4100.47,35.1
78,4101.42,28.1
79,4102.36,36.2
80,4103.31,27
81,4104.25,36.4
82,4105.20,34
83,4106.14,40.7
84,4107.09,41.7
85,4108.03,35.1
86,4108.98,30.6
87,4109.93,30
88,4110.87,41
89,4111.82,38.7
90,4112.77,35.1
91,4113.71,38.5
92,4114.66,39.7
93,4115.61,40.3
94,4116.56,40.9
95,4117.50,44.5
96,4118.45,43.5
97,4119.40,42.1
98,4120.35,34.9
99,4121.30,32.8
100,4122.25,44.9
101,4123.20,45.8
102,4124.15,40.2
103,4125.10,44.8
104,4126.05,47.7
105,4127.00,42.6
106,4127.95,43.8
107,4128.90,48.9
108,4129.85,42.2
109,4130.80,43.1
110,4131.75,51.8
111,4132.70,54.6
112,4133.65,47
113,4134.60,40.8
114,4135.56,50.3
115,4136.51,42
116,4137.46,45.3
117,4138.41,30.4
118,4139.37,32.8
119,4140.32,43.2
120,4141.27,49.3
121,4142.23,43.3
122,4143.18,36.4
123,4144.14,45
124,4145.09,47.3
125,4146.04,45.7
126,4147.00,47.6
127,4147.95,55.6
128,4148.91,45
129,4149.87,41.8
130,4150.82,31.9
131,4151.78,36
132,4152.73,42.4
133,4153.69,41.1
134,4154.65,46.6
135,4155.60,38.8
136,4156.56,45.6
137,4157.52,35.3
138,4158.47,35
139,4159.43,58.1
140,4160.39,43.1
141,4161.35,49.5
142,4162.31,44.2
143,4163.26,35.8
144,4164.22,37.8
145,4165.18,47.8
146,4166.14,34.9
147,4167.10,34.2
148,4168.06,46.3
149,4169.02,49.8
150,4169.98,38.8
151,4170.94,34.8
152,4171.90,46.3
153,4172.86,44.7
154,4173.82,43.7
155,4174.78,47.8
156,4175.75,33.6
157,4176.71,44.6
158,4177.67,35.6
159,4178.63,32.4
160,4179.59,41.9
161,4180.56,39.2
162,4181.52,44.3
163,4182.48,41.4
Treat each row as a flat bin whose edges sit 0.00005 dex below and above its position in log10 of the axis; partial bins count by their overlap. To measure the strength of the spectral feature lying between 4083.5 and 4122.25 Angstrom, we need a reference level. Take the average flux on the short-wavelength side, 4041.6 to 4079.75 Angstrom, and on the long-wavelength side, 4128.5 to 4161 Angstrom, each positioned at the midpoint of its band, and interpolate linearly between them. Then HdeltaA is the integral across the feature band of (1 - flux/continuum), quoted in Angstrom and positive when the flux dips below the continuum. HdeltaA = 3.2 Angstrom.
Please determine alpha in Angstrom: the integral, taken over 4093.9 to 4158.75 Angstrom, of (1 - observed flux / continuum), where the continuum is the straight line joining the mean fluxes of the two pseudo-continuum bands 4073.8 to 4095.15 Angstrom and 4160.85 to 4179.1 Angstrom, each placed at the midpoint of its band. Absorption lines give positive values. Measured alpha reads 2.6 Angstrom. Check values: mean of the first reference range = 43.5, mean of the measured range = 40.7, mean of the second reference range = 41.2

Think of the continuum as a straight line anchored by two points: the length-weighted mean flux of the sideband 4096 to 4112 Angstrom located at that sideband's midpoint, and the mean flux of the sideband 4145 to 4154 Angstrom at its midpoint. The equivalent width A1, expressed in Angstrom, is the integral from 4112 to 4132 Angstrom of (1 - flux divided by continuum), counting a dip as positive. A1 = -2.0 Angstrom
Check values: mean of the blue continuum 34.9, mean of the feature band 42.1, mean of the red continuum 43.3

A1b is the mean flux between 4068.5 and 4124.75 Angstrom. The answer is 40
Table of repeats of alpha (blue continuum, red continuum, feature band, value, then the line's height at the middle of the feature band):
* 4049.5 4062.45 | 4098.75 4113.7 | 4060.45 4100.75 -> -3.0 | 38.8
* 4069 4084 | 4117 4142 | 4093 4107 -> 1.8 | 42.1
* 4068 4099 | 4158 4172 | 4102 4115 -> 1.9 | 42.1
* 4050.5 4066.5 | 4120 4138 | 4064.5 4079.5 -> 0.5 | 42.4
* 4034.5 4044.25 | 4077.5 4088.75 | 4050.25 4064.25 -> 1.1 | 44.9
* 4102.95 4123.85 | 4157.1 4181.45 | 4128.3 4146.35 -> -2.1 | 39.6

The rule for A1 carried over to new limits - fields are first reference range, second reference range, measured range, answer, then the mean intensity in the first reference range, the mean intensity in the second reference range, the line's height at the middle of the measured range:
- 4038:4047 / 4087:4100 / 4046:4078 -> 2.1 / 45.8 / 42.4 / 44.5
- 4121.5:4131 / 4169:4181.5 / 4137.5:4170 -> -0.1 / 44.1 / 40.8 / 42.3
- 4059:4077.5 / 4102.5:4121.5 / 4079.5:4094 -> -2.2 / 40.6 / 37.4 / 39.2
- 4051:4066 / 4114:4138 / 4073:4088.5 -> 0.0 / 41.6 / 43.7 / 42.3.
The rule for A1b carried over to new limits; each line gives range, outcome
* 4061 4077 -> 40.8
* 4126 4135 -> 46.3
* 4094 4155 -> 40.7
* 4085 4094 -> 45.2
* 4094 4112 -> 35.7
